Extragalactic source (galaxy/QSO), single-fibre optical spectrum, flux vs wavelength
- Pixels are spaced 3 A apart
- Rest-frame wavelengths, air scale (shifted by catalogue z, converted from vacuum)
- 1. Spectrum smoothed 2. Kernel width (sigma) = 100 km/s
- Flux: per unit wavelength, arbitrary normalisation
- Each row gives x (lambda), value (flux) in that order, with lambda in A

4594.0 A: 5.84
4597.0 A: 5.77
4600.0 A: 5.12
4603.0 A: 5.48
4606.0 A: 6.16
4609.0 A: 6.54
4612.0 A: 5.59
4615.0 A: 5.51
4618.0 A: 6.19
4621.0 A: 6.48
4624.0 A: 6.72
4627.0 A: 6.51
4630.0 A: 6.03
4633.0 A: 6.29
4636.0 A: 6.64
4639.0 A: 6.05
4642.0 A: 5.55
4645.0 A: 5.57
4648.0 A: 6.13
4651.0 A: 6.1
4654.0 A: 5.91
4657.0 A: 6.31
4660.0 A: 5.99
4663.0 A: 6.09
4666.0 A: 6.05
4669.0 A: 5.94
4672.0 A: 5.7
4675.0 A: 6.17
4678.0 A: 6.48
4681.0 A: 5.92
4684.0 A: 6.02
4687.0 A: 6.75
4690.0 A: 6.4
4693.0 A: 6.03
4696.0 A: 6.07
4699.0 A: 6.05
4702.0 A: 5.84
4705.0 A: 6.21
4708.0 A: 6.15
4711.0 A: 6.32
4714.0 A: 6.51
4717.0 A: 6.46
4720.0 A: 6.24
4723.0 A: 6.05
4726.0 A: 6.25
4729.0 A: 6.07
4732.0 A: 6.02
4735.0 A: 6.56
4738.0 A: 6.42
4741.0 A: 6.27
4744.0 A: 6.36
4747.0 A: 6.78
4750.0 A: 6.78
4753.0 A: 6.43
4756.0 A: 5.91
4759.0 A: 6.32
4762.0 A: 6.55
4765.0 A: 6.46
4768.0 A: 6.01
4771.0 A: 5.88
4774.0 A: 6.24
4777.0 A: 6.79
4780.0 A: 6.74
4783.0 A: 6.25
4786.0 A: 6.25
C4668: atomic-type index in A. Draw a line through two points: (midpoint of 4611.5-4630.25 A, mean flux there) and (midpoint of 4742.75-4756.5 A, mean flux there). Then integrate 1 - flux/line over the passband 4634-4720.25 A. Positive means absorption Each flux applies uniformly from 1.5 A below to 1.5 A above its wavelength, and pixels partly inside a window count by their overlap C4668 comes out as 2.7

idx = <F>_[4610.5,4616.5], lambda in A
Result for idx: 5.55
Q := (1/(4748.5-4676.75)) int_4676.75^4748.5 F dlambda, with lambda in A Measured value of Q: 6.26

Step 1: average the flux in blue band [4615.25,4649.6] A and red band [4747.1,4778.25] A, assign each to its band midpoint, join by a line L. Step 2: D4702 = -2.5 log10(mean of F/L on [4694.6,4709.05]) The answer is 0.04 mag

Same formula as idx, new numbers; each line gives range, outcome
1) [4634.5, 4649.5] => 5.99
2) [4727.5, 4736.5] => 6.22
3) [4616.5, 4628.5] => 6.48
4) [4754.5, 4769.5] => 6.25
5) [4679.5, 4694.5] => 6.22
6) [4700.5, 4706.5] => 6.02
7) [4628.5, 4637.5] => 6.32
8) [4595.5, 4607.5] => 5.63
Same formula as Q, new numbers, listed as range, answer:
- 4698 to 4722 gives 6.22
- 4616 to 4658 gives 6.17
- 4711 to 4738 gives 6.28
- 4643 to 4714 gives 6.1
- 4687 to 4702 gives 6.17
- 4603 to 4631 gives 6.16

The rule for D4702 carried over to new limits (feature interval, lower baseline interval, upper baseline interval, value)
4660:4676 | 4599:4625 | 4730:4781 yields 0.03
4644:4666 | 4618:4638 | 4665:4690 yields 0.04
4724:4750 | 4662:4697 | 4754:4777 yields -0.03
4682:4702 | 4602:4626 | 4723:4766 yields 0.01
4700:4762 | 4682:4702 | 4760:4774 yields -0.02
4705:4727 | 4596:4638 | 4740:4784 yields 0.00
